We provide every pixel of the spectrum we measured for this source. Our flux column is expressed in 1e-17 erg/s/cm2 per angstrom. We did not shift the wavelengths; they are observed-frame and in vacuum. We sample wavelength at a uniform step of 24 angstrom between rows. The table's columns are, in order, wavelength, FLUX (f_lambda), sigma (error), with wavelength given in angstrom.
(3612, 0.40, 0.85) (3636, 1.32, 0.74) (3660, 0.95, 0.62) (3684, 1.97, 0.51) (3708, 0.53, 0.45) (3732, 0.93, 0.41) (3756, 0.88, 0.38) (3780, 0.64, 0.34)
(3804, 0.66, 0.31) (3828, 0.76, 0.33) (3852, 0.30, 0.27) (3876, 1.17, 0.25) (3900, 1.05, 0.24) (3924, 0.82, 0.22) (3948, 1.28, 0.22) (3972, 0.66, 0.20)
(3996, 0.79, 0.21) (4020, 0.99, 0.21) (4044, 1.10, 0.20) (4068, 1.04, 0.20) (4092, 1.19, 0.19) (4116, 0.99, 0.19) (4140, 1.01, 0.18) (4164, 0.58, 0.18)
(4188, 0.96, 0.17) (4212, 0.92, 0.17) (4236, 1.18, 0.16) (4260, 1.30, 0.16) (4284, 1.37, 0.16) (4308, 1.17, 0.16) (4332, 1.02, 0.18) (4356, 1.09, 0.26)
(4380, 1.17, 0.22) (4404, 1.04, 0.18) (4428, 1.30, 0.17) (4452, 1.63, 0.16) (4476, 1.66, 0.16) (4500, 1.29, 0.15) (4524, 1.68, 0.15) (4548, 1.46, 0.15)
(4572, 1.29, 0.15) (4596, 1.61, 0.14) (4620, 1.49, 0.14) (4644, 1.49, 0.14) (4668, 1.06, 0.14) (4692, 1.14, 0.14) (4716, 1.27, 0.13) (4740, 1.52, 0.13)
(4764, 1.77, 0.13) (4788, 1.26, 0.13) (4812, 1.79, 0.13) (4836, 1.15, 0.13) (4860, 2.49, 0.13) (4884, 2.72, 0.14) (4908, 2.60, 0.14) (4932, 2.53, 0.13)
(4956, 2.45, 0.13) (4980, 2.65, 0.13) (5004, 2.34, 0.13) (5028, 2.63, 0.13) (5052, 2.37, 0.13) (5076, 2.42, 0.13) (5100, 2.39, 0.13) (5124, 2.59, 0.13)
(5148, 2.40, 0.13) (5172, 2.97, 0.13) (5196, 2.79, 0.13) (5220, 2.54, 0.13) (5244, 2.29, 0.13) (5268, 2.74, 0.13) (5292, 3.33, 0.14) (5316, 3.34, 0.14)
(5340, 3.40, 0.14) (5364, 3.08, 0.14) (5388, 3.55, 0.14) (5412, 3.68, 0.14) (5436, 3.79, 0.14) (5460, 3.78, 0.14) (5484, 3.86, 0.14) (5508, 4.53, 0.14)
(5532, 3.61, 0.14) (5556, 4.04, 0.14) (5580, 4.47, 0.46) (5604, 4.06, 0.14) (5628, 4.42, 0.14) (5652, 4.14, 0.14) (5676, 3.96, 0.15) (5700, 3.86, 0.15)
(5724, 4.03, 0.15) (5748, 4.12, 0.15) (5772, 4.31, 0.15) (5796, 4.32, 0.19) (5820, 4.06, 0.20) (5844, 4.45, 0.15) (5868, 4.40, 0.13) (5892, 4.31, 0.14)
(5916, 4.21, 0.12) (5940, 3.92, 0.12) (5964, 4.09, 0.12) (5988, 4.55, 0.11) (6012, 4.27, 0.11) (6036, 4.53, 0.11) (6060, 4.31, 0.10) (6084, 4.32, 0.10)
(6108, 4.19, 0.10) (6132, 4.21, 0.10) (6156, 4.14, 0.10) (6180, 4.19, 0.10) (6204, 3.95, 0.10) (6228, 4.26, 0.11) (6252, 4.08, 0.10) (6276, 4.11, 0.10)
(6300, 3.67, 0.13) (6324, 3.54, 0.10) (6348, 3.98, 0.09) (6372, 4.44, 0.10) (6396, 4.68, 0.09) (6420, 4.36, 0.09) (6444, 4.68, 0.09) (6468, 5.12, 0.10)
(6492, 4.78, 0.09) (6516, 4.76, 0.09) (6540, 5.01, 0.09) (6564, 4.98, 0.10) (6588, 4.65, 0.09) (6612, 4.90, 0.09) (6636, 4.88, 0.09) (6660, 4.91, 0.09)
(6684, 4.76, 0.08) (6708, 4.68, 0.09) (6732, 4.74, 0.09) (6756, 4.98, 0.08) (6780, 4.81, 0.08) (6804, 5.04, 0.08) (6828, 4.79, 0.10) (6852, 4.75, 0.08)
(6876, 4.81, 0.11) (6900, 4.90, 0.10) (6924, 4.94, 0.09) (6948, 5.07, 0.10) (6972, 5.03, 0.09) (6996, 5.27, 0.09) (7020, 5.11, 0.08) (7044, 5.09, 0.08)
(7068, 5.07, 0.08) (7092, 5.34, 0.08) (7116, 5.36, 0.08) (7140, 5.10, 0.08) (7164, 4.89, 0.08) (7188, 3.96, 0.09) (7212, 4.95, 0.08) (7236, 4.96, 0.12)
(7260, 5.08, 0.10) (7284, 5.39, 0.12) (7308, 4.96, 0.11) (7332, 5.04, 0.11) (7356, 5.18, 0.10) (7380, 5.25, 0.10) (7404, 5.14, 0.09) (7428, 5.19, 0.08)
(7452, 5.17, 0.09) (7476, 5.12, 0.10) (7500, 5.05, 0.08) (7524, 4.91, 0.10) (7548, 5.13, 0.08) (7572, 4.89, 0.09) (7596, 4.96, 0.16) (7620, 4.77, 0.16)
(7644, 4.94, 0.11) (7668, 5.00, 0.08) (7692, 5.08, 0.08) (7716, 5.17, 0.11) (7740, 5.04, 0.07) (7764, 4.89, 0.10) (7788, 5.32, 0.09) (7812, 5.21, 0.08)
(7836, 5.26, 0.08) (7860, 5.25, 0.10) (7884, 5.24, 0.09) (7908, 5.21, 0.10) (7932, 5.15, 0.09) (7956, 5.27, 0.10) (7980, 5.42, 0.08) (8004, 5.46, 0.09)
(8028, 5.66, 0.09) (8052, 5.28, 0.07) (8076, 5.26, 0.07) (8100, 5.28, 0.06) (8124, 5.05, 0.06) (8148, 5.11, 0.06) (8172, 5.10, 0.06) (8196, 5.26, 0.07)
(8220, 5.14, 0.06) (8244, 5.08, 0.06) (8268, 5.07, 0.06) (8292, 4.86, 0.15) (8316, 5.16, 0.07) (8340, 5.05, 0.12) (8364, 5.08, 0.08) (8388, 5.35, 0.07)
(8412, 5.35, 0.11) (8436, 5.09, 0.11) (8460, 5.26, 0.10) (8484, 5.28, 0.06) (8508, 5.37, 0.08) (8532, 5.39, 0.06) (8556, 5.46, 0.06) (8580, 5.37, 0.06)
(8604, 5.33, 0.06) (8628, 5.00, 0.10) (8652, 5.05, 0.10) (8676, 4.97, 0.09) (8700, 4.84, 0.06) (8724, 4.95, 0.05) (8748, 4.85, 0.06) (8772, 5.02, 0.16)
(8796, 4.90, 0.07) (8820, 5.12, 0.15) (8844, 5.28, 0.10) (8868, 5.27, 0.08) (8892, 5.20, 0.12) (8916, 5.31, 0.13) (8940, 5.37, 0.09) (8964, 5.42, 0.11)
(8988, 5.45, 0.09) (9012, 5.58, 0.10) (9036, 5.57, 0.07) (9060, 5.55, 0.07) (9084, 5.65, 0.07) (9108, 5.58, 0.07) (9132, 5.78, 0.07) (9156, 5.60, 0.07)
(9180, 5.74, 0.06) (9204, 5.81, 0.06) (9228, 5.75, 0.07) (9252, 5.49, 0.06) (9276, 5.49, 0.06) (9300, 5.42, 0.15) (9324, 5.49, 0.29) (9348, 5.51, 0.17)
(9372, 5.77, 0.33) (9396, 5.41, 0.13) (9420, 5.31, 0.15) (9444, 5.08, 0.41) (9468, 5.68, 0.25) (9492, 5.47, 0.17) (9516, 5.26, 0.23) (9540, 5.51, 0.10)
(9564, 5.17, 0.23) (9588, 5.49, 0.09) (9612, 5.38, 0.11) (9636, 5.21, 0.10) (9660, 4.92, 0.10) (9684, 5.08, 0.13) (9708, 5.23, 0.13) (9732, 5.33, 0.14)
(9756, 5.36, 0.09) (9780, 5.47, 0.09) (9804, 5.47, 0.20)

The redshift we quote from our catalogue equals 0.219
